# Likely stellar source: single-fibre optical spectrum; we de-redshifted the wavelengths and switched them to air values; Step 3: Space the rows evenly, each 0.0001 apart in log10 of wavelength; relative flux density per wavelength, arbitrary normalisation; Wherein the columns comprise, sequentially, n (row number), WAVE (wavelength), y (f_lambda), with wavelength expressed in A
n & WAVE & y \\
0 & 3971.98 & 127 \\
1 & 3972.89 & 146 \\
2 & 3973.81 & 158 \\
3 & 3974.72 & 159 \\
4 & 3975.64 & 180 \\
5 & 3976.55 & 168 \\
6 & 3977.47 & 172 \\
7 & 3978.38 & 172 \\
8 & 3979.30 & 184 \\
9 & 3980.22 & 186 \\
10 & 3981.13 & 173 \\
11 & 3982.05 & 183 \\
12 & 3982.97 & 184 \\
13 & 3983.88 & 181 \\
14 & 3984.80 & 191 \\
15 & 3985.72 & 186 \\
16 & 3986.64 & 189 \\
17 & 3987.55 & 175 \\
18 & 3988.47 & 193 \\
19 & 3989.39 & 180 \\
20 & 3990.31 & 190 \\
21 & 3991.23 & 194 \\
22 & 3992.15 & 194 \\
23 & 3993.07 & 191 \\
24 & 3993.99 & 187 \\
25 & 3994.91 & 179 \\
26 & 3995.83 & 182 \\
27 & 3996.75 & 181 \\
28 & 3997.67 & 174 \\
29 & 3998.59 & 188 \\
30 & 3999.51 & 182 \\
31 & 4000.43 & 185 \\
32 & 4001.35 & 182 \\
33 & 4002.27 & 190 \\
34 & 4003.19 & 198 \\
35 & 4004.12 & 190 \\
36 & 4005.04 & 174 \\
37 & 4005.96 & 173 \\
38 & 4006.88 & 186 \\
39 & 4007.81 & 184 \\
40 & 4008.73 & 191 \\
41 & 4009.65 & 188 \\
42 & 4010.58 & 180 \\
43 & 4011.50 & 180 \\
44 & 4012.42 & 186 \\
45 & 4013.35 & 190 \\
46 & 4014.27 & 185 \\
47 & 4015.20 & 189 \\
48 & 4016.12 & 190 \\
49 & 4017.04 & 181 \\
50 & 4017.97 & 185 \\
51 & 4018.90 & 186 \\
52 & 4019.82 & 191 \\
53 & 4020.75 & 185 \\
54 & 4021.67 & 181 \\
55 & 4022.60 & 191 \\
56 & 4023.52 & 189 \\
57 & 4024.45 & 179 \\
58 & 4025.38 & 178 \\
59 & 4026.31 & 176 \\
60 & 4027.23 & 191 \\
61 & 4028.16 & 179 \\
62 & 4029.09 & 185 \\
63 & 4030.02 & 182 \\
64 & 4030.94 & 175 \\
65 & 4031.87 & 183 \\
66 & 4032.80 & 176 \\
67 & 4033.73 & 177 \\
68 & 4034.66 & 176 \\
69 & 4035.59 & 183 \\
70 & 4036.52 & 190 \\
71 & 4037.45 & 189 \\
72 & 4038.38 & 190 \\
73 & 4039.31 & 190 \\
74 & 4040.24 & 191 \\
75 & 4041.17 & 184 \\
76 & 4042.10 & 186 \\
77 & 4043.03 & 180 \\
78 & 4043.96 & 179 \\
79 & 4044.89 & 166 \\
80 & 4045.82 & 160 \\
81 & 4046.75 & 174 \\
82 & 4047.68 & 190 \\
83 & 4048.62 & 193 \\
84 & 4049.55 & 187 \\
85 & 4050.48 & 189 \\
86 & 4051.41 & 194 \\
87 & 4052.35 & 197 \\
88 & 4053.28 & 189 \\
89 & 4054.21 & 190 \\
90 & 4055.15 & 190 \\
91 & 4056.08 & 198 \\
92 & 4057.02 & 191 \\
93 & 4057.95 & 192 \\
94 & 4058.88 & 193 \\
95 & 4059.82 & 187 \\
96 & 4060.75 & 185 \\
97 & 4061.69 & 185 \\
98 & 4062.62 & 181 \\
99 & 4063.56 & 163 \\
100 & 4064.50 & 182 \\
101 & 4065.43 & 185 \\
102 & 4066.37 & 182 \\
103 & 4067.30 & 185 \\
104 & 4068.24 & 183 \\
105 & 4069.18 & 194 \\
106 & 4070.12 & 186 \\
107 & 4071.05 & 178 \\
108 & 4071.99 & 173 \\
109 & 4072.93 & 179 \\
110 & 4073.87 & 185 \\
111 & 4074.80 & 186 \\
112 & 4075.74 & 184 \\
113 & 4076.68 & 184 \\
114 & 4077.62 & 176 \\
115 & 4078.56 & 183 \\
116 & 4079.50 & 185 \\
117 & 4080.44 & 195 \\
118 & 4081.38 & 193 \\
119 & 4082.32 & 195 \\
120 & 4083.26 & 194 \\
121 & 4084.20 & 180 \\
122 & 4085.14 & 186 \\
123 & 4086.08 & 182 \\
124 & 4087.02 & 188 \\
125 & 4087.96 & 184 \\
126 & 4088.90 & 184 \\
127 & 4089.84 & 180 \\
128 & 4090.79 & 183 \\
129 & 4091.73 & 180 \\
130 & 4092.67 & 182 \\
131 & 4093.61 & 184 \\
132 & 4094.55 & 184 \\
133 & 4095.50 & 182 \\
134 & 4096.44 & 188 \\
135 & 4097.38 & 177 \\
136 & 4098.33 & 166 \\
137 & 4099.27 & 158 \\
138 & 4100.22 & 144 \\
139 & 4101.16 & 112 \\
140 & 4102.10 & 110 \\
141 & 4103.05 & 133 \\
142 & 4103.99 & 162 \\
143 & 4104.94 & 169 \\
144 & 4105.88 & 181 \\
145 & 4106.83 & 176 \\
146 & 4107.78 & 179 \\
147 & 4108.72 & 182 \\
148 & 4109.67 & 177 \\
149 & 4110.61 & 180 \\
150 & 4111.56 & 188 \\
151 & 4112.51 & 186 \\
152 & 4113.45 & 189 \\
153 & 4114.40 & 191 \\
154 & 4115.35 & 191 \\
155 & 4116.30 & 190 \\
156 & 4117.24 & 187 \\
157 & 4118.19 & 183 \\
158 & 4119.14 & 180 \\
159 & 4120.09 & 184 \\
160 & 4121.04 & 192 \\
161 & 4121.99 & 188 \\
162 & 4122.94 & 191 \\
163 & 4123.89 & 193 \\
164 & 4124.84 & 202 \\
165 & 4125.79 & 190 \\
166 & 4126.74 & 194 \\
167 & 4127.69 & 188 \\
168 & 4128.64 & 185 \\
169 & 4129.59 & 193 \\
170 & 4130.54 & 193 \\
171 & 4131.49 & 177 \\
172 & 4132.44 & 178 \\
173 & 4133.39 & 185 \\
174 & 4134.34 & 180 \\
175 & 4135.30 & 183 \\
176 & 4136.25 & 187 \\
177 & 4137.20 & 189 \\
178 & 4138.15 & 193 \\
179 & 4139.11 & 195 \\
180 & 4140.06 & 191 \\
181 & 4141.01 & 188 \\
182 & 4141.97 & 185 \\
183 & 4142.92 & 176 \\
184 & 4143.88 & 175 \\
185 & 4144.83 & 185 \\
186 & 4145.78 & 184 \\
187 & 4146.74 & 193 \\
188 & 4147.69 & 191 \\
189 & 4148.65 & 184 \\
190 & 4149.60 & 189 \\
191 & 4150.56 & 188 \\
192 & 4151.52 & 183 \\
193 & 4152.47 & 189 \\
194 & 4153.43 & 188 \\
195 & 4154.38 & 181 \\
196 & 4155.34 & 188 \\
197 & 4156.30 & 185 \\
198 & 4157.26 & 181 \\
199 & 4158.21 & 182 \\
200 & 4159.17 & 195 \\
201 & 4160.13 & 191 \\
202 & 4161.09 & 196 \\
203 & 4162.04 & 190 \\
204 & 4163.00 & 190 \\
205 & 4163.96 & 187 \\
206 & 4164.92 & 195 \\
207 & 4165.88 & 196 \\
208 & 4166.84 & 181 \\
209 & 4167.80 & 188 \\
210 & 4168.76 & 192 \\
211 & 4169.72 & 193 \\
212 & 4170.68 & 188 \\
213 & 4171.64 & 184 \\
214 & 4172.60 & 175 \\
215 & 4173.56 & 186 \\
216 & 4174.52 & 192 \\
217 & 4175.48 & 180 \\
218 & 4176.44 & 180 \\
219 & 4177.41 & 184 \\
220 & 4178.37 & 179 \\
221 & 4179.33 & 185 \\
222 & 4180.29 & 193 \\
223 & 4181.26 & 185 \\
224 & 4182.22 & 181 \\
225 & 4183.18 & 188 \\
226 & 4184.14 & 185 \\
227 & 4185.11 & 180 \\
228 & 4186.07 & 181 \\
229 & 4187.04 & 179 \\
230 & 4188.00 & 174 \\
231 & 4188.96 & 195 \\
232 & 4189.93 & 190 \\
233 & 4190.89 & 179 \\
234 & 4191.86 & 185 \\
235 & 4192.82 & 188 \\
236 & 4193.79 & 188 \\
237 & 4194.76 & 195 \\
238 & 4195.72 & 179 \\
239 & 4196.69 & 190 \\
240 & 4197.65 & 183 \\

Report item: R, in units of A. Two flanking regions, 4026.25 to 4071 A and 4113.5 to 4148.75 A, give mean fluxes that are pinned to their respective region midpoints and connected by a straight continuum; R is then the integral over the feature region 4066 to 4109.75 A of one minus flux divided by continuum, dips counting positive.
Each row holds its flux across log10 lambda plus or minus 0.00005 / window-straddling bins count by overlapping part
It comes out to 2.1 A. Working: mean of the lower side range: 184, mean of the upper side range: 187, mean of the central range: 177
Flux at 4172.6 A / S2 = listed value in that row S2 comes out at 175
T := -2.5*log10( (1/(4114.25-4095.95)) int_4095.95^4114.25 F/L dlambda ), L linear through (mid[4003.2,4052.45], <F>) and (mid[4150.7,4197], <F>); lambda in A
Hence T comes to 0.114 mag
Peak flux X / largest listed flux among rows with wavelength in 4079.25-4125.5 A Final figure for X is 202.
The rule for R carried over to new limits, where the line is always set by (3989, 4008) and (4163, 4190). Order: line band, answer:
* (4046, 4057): -0.3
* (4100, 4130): 1.2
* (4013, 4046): 0.3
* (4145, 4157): -0.1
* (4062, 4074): 0.3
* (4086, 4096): 0.1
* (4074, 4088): -0.1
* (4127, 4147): 0.0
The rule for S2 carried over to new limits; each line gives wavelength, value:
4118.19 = 183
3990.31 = 190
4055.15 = 190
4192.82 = 188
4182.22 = 181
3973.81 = 158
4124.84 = 202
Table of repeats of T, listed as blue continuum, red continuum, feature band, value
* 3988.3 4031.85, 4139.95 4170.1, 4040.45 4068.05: 0.00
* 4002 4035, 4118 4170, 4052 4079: 0.00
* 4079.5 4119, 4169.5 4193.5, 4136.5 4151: -0.04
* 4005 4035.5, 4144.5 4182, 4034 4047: 0.01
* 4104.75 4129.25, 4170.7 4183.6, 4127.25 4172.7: -0.01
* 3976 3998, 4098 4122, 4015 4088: -0.04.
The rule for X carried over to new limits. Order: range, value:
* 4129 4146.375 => 195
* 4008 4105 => 198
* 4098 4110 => 182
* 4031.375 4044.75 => 191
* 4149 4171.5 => 196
